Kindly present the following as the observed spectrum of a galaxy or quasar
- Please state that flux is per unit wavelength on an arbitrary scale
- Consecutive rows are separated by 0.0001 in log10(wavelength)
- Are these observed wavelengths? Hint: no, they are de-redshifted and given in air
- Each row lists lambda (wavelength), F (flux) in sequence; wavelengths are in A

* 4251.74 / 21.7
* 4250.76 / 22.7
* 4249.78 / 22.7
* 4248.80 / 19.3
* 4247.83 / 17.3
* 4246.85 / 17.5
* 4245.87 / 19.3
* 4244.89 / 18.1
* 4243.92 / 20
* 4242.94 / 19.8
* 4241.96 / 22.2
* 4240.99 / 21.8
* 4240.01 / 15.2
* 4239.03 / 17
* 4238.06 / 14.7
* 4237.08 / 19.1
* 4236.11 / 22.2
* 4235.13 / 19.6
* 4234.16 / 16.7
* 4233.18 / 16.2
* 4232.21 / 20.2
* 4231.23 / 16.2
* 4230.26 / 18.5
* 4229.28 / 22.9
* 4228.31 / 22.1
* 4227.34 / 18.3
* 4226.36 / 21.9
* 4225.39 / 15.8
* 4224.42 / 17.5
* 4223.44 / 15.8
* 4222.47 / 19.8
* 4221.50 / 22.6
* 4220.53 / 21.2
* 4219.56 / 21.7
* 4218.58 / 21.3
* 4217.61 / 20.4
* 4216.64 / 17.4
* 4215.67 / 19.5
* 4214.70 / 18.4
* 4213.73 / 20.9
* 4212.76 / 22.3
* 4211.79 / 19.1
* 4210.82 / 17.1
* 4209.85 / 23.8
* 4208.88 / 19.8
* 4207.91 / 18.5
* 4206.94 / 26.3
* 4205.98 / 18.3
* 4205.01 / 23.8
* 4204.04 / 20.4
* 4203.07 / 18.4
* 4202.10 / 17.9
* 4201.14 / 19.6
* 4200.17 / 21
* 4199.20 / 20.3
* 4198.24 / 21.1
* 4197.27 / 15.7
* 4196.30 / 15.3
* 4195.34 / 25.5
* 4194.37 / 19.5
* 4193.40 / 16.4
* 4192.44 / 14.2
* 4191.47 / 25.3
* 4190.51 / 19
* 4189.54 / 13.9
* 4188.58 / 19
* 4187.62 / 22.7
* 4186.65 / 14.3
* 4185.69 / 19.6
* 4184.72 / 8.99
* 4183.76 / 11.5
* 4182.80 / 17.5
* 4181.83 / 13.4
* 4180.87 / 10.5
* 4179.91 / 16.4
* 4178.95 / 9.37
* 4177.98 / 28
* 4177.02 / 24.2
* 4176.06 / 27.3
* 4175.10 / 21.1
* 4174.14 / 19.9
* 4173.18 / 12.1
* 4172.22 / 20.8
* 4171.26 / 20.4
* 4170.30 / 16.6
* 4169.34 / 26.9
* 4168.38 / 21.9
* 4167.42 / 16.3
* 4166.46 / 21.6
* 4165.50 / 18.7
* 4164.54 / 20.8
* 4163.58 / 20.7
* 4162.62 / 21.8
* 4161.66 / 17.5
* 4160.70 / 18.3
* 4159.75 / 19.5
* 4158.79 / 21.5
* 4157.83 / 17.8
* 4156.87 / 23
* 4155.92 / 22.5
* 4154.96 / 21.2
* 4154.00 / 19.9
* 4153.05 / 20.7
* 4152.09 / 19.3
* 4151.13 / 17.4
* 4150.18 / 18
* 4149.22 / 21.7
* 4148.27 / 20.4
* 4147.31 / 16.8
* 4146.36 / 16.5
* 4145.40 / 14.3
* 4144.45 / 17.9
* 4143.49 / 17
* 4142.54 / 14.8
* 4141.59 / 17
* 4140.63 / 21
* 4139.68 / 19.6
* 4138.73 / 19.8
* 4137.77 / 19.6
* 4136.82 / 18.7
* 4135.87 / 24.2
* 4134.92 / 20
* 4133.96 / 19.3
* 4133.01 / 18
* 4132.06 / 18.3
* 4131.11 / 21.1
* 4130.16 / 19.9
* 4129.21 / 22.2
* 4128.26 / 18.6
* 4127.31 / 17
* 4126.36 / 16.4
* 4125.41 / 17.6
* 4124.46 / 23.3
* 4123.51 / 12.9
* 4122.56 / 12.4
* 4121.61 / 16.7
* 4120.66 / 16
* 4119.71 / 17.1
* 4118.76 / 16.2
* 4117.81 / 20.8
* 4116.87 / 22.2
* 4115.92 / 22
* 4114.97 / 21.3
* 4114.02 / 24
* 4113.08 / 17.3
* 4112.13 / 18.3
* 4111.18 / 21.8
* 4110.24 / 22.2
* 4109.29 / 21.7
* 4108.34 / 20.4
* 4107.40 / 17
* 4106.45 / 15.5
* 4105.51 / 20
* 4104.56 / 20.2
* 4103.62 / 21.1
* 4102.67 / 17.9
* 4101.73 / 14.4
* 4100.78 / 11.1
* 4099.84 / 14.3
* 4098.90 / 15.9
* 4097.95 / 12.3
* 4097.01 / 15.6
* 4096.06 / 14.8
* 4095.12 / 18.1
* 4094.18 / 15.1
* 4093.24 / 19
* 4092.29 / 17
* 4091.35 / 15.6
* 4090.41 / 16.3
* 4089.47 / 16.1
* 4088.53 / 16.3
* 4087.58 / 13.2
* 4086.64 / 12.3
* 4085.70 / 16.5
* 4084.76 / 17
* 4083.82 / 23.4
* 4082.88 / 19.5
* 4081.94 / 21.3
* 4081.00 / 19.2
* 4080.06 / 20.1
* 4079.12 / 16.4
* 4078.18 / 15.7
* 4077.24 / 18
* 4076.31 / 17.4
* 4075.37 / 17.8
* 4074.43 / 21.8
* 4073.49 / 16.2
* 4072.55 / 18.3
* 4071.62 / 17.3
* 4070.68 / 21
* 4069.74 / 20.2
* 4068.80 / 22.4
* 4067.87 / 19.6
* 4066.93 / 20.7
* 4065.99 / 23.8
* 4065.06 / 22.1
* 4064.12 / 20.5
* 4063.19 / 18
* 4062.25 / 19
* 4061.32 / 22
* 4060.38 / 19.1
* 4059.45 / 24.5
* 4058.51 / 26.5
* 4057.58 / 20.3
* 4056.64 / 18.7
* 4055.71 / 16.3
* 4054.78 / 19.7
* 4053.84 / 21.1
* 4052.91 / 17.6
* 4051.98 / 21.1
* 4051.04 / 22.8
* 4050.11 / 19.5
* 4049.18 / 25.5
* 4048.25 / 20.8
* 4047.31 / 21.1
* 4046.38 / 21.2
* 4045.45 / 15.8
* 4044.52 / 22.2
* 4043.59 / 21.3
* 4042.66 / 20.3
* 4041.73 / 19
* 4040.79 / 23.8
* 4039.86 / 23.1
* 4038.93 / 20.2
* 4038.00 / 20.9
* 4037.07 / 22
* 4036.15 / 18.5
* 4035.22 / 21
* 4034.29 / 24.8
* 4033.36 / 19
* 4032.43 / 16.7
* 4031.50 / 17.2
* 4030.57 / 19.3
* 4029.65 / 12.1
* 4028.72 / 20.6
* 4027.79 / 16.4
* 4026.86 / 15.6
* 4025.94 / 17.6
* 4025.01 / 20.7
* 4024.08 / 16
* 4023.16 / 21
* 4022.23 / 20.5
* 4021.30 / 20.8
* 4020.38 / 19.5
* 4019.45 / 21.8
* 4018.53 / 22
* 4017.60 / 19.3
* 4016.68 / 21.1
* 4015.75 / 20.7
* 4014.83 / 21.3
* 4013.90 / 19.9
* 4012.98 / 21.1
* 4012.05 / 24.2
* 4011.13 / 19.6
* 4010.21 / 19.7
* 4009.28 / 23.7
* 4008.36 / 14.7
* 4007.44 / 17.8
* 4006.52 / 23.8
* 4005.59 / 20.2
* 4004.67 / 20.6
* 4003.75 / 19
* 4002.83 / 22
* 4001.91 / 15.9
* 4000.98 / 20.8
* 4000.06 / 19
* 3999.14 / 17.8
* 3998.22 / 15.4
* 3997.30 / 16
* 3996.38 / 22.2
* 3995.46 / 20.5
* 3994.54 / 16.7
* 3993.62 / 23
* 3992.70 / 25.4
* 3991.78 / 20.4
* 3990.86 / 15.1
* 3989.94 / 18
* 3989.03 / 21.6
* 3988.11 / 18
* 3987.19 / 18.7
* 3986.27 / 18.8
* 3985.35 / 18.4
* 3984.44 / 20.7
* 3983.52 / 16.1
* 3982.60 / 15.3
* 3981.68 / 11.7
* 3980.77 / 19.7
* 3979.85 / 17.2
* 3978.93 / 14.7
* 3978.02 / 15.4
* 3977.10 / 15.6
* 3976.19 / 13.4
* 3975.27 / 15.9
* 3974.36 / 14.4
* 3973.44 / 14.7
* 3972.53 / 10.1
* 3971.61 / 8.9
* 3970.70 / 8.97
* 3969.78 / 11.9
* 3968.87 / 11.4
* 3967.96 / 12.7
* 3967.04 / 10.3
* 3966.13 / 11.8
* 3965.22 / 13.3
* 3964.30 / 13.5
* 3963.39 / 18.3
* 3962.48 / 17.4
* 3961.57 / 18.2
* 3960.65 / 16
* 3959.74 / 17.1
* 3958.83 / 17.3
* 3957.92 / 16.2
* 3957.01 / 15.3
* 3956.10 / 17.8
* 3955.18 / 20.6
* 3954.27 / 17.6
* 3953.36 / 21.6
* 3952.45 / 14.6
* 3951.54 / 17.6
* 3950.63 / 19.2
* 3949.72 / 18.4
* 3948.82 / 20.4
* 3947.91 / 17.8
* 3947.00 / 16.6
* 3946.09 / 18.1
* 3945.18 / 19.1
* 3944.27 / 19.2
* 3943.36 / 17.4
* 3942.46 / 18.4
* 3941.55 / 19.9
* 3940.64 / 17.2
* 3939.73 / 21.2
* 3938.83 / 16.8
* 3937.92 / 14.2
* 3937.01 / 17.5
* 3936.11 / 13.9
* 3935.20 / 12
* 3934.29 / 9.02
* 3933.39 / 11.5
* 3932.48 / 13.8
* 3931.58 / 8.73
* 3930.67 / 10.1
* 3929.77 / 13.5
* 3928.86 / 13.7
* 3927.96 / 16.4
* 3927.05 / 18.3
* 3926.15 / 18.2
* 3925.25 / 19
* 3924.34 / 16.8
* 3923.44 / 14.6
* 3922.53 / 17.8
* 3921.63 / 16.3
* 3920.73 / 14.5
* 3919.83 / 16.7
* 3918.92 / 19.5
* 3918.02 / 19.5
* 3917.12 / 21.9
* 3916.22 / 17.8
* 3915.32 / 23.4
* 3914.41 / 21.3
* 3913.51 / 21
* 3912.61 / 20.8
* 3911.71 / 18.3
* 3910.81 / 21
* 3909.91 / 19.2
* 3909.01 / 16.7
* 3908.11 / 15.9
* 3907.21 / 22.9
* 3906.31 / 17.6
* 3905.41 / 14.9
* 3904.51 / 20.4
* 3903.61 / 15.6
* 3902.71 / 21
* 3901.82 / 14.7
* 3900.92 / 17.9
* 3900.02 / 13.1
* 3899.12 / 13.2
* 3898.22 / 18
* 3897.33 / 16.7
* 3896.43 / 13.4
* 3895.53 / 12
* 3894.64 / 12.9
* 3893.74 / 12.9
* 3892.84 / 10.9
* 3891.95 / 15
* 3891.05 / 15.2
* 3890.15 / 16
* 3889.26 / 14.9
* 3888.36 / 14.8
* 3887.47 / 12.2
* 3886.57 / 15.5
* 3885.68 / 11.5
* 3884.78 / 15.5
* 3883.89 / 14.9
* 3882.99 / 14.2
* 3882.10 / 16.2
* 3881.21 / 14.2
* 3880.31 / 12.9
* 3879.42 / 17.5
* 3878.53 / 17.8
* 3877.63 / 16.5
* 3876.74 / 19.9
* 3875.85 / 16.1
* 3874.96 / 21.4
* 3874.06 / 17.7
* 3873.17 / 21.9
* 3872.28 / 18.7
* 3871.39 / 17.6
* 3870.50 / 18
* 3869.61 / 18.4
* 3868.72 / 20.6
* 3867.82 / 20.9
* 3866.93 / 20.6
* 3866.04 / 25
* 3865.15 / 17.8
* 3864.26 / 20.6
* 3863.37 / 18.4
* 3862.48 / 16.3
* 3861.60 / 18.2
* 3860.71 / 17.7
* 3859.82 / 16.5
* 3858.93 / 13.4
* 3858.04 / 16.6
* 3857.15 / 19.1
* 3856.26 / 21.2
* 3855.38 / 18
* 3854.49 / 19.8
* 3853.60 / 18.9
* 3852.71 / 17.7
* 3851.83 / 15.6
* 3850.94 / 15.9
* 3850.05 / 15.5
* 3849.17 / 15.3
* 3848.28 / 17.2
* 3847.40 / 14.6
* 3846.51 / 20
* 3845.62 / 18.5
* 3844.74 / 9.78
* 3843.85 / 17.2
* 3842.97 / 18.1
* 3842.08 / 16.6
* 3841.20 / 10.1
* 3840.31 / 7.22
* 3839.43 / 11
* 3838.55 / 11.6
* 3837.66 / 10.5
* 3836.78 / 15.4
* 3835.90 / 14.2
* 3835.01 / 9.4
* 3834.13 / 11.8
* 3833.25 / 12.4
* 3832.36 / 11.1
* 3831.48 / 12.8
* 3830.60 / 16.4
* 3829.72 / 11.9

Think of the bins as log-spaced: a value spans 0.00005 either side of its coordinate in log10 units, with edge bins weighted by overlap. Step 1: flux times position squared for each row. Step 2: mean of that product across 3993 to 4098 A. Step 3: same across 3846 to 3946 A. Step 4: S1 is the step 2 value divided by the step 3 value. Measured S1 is 1.2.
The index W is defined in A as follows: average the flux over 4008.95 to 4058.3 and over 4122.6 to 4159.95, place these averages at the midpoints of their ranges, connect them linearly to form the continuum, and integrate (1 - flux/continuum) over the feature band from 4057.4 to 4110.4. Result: 3.4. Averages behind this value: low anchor 20.1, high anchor 19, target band 18.4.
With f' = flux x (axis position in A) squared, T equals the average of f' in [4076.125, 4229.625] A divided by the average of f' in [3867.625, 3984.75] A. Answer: 1.29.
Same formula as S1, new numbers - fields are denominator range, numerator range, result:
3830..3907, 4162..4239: 1.41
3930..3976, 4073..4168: 1.30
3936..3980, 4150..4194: 1.31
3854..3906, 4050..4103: 1.21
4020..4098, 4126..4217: 1.05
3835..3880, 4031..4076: 1.33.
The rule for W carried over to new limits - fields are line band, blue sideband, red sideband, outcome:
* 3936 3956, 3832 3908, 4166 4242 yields -1.59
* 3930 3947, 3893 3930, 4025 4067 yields 2.31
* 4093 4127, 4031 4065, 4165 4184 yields 3.23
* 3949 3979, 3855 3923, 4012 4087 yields 5.32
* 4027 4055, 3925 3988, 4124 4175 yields -4.43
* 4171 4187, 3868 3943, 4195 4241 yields 1.49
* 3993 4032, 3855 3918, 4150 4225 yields -2.83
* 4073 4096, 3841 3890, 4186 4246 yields 1.39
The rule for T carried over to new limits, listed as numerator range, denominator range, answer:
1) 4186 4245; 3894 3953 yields 1.33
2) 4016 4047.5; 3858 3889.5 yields 1.24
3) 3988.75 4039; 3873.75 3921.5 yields 1.25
